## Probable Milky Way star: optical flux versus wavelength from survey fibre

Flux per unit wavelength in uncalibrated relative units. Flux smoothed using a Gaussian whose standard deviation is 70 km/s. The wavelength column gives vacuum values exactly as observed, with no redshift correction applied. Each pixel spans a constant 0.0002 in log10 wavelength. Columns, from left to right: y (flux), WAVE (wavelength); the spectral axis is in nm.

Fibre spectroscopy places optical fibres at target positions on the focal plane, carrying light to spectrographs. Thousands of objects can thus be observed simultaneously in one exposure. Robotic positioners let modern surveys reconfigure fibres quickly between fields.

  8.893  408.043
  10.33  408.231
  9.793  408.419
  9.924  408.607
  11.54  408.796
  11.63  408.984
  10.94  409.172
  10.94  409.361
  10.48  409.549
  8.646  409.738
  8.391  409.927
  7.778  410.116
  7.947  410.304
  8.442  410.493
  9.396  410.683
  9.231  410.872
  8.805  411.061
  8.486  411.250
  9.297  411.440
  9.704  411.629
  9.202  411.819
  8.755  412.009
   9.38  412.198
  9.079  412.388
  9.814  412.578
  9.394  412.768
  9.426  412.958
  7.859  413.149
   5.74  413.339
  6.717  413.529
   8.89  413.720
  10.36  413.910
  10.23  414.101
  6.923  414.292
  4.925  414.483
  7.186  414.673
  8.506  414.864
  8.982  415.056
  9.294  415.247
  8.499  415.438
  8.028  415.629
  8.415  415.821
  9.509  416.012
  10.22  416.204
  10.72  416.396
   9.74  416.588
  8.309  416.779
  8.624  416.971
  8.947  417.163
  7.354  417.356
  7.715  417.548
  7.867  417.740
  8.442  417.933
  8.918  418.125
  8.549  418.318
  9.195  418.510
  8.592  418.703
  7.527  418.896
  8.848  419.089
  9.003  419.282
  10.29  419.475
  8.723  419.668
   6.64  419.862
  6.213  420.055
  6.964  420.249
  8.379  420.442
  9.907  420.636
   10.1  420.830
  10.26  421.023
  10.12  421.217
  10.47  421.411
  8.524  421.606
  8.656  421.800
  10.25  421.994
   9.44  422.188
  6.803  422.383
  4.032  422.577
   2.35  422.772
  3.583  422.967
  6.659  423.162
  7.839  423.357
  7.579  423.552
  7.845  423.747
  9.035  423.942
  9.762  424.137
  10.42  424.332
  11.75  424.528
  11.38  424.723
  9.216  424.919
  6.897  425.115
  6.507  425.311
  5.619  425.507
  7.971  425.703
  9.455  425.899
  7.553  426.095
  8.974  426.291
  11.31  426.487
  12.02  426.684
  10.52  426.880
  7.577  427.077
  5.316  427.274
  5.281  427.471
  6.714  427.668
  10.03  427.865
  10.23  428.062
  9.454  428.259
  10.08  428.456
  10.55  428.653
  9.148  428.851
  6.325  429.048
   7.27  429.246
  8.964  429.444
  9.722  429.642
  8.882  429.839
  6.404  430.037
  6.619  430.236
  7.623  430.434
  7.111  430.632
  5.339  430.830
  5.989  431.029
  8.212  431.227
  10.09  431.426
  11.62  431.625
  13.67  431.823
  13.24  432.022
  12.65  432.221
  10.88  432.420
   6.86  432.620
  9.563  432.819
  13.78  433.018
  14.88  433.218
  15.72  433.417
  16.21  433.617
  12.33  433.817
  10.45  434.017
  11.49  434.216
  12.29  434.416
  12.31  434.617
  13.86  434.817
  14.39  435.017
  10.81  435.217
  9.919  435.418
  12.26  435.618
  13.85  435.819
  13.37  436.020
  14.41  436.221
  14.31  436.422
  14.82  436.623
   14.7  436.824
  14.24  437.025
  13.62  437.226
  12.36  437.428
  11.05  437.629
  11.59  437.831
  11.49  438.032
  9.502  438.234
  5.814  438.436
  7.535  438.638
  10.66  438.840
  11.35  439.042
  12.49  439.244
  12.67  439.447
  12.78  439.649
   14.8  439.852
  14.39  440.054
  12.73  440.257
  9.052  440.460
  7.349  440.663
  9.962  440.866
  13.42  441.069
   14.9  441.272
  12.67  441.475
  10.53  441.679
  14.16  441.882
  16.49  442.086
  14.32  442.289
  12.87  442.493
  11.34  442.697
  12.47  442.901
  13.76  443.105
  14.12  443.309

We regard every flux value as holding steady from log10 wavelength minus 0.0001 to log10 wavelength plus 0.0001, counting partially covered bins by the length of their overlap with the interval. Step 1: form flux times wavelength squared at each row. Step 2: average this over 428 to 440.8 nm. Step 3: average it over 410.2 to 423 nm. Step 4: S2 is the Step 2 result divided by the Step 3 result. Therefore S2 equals 1.4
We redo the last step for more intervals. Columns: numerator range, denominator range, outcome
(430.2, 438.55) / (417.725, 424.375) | 1.51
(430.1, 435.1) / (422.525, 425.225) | 1.48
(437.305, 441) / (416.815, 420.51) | 1.47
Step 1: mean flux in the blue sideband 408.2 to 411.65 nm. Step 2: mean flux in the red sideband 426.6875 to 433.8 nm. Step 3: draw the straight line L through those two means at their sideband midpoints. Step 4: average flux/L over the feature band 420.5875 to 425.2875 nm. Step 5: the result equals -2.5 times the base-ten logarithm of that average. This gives 0.14 mag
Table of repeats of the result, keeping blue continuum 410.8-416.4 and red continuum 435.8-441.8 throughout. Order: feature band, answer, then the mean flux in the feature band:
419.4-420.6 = 0.20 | 7.93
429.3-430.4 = 0.32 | 8.05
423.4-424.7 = 0.07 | 9.45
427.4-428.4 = 0.24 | 8.5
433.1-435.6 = -0.13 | 12.9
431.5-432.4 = -0.13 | 12.6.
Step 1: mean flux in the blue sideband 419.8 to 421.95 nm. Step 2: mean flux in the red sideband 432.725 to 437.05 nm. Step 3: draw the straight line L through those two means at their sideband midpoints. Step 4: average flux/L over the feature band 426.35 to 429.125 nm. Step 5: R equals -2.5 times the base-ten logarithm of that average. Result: 0.22 mag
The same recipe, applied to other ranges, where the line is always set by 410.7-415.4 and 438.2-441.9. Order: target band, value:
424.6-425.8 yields 0.224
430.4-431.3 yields 0.471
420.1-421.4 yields 0.018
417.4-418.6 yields 0.088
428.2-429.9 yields 0.150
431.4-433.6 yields -0.161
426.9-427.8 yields 0.438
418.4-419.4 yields 0.065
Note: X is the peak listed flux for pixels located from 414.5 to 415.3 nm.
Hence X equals 9.294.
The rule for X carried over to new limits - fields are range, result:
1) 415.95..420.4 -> 10.72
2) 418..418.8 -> 9.195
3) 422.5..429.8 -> 12.02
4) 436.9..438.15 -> 14.24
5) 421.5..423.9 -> 10.25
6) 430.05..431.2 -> 7.623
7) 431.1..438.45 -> 16.21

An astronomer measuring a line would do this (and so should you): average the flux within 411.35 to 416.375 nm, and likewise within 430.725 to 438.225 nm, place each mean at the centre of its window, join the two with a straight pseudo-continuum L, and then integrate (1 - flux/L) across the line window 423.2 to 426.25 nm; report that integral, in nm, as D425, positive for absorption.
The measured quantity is 0.556 nm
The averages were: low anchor 8.66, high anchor 12.1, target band 8.56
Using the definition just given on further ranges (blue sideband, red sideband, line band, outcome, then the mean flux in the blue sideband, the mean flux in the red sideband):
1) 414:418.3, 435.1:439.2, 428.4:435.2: 0.40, 8.52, 11.9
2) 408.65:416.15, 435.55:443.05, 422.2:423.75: 0.66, 8.9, 12.3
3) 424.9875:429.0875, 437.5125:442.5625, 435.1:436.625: -0.30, 8.49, 11.8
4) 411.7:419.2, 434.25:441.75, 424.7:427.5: 0.51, 8.59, 12.1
